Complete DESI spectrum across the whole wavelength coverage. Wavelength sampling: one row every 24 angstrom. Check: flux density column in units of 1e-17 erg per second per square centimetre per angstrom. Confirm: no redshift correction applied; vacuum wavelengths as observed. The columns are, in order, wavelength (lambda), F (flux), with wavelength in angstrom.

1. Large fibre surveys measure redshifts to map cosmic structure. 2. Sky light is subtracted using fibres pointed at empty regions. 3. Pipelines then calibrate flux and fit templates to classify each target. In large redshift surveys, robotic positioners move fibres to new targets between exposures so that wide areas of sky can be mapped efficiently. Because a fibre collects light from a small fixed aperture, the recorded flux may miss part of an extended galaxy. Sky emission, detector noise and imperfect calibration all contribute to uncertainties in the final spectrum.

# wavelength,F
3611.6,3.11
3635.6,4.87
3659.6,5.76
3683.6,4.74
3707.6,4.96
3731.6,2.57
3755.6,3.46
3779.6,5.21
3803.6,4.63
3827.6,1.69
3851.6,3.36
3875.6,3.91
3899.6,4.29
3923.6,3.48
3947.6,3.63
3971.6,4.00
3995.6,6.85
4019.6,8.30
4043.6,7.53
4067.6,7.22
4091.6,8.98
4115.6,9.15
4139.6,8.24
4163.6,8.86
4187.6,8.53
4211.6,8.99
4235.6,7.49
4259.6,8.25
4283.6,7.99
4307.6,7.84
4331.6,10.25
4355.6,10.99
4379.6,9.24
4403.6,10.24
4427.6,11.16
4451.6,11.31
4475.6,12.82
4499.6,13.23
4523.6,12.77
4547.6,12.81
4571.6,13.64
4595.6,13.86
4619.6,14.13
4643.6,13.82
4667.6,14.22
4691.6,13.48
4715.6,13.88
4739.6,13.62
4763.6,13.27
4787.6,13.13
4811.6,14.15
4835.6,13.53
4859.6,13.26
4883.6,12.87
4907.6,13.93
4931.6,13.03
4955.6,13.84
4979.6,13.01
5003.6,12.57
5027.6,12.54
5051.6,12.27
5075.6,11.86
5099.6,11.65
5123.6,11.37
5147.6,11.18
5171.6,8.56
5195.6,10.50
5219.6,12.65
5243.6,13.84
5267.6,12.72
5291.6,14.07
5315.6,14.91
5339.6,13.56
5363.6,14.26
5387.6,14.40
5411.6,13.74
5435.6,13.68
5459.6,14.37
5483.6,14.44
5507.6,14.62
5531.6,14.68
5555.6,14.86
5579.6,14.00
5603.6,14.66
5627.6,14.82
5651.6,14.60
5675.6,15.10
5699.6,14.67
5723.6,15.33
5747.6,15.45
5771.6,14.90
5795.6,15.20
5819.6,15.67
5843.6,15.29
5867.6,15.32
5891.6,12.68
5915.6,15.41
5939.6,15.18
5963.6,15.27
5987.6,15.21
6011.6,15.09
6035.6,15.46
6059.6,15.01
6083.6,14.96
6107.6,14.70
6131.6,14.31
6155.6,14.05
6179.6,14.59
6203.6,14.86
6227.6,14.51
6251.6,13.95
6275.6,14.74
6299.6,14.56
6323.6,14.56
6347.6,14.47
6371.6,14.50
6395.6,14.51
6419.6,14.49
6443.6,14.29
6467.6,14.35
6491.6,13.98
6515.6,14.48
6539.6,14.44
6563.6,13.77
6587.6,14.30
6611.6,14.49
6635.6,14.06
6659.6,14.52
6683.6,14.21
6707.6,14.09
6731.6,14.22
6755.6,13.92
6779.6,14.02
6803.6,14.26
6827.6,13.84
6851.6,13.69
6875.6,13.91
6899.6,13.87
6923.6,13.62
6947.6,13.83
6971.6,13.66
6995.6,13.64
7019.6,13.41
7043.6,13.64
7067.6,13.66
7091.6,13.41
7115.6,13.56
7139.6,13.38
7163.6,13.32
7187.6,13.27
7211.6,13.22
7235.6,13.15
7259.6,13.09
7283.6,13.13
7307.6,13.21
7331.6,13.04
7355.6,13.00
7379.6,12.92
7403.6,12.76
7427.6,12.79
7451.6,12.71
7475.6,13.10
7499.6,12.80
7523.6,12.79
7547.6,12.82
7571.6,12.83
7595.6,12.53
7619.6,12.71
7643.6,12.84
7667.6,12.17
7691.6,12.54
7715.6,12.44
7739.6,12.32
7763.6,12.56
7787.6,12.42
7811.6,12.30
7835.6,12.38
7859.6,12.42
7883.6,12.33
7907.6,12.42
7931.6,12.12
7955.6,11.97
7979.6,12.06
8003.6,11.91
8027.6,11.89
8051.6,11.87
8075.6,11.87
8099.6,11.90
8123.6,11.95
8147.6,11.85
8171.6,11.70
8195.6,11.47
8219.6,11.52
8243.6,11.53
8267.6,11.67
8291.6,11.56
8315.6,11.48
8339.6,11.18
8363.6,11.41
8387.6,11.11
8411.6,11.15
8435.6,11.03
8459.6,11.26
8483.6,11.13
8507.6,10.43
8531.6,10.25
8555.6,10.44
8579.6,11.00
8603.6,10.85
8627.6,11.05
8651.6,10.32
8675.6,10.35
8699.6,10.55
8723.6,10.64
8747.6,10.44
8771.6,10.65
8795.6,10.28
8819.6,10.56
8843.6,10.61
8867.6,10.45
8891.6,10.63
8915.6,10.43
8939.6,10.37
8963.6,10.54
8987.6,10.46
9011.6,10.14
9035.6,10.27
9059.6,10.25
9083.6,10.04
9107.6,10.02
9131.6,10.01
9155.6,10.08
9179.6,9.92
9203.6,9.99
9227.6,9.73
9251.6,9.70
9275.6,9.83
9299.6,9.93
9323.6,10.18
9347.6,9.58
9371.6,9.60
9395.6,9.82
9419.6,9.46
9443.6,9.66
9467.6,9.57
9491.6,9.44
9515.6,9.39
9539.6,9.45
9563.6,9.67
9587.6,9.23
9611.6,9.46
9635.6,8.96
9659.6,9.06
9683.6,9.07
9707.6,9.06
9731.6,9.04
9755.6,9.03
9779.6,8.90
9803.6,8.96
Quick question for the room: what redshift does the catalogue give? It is 0.000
